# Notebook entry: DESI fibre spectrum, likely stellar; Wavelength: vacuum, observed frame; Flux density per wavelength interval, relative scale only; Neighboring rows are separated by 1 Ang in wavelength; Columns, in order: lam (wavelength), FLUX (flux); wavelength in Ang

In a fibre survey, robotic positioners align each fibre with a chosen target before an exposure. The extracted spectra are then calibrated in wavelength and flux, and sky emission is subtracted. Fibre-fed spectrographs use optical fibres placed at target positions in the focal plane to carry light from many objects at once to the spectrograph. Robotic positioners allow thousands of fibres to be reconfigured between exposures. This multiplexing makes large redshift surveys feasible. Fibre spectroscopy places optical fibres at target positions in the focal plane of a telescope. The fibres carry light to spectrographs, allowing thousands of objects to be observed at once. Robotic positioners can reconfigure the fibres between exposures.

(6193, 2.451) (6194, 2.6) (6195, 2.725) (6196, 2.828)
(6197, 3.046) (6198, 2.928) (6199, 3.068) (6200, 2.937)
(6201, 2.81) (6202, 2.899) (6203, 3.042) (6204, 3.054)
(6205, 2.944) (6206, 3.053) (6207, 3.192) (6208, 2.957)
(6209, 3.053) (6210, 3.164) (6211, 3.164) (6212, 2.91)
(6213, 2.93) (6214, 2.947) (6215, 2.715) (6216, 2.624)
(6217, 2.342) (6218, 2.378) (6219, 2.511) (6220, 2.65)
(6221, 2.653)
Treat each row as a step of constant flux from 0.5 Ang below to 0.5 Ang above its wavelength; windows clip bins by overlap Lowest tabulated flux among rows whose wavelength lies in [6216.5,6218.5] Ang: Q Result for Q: 2.342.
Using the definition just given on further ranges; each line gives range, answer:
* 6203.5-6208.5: 2.944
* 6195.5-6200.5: 2.828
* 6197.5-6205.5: 2.81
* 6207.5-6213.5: 2.91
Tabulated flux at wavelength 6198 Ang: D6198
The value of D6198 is 2.928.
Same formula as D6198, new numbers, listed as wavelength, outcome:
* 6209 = 3.053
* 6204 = 3.054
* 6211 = 3.164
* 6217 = 2.342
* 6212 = 2.91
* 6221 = 2.653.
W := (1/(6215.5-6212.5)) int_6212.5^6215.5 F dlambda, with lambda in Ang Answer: 2.86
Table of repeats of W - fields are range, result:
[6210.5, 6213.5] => 3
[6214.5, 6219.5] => 2.51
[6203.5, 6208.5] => 3.04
